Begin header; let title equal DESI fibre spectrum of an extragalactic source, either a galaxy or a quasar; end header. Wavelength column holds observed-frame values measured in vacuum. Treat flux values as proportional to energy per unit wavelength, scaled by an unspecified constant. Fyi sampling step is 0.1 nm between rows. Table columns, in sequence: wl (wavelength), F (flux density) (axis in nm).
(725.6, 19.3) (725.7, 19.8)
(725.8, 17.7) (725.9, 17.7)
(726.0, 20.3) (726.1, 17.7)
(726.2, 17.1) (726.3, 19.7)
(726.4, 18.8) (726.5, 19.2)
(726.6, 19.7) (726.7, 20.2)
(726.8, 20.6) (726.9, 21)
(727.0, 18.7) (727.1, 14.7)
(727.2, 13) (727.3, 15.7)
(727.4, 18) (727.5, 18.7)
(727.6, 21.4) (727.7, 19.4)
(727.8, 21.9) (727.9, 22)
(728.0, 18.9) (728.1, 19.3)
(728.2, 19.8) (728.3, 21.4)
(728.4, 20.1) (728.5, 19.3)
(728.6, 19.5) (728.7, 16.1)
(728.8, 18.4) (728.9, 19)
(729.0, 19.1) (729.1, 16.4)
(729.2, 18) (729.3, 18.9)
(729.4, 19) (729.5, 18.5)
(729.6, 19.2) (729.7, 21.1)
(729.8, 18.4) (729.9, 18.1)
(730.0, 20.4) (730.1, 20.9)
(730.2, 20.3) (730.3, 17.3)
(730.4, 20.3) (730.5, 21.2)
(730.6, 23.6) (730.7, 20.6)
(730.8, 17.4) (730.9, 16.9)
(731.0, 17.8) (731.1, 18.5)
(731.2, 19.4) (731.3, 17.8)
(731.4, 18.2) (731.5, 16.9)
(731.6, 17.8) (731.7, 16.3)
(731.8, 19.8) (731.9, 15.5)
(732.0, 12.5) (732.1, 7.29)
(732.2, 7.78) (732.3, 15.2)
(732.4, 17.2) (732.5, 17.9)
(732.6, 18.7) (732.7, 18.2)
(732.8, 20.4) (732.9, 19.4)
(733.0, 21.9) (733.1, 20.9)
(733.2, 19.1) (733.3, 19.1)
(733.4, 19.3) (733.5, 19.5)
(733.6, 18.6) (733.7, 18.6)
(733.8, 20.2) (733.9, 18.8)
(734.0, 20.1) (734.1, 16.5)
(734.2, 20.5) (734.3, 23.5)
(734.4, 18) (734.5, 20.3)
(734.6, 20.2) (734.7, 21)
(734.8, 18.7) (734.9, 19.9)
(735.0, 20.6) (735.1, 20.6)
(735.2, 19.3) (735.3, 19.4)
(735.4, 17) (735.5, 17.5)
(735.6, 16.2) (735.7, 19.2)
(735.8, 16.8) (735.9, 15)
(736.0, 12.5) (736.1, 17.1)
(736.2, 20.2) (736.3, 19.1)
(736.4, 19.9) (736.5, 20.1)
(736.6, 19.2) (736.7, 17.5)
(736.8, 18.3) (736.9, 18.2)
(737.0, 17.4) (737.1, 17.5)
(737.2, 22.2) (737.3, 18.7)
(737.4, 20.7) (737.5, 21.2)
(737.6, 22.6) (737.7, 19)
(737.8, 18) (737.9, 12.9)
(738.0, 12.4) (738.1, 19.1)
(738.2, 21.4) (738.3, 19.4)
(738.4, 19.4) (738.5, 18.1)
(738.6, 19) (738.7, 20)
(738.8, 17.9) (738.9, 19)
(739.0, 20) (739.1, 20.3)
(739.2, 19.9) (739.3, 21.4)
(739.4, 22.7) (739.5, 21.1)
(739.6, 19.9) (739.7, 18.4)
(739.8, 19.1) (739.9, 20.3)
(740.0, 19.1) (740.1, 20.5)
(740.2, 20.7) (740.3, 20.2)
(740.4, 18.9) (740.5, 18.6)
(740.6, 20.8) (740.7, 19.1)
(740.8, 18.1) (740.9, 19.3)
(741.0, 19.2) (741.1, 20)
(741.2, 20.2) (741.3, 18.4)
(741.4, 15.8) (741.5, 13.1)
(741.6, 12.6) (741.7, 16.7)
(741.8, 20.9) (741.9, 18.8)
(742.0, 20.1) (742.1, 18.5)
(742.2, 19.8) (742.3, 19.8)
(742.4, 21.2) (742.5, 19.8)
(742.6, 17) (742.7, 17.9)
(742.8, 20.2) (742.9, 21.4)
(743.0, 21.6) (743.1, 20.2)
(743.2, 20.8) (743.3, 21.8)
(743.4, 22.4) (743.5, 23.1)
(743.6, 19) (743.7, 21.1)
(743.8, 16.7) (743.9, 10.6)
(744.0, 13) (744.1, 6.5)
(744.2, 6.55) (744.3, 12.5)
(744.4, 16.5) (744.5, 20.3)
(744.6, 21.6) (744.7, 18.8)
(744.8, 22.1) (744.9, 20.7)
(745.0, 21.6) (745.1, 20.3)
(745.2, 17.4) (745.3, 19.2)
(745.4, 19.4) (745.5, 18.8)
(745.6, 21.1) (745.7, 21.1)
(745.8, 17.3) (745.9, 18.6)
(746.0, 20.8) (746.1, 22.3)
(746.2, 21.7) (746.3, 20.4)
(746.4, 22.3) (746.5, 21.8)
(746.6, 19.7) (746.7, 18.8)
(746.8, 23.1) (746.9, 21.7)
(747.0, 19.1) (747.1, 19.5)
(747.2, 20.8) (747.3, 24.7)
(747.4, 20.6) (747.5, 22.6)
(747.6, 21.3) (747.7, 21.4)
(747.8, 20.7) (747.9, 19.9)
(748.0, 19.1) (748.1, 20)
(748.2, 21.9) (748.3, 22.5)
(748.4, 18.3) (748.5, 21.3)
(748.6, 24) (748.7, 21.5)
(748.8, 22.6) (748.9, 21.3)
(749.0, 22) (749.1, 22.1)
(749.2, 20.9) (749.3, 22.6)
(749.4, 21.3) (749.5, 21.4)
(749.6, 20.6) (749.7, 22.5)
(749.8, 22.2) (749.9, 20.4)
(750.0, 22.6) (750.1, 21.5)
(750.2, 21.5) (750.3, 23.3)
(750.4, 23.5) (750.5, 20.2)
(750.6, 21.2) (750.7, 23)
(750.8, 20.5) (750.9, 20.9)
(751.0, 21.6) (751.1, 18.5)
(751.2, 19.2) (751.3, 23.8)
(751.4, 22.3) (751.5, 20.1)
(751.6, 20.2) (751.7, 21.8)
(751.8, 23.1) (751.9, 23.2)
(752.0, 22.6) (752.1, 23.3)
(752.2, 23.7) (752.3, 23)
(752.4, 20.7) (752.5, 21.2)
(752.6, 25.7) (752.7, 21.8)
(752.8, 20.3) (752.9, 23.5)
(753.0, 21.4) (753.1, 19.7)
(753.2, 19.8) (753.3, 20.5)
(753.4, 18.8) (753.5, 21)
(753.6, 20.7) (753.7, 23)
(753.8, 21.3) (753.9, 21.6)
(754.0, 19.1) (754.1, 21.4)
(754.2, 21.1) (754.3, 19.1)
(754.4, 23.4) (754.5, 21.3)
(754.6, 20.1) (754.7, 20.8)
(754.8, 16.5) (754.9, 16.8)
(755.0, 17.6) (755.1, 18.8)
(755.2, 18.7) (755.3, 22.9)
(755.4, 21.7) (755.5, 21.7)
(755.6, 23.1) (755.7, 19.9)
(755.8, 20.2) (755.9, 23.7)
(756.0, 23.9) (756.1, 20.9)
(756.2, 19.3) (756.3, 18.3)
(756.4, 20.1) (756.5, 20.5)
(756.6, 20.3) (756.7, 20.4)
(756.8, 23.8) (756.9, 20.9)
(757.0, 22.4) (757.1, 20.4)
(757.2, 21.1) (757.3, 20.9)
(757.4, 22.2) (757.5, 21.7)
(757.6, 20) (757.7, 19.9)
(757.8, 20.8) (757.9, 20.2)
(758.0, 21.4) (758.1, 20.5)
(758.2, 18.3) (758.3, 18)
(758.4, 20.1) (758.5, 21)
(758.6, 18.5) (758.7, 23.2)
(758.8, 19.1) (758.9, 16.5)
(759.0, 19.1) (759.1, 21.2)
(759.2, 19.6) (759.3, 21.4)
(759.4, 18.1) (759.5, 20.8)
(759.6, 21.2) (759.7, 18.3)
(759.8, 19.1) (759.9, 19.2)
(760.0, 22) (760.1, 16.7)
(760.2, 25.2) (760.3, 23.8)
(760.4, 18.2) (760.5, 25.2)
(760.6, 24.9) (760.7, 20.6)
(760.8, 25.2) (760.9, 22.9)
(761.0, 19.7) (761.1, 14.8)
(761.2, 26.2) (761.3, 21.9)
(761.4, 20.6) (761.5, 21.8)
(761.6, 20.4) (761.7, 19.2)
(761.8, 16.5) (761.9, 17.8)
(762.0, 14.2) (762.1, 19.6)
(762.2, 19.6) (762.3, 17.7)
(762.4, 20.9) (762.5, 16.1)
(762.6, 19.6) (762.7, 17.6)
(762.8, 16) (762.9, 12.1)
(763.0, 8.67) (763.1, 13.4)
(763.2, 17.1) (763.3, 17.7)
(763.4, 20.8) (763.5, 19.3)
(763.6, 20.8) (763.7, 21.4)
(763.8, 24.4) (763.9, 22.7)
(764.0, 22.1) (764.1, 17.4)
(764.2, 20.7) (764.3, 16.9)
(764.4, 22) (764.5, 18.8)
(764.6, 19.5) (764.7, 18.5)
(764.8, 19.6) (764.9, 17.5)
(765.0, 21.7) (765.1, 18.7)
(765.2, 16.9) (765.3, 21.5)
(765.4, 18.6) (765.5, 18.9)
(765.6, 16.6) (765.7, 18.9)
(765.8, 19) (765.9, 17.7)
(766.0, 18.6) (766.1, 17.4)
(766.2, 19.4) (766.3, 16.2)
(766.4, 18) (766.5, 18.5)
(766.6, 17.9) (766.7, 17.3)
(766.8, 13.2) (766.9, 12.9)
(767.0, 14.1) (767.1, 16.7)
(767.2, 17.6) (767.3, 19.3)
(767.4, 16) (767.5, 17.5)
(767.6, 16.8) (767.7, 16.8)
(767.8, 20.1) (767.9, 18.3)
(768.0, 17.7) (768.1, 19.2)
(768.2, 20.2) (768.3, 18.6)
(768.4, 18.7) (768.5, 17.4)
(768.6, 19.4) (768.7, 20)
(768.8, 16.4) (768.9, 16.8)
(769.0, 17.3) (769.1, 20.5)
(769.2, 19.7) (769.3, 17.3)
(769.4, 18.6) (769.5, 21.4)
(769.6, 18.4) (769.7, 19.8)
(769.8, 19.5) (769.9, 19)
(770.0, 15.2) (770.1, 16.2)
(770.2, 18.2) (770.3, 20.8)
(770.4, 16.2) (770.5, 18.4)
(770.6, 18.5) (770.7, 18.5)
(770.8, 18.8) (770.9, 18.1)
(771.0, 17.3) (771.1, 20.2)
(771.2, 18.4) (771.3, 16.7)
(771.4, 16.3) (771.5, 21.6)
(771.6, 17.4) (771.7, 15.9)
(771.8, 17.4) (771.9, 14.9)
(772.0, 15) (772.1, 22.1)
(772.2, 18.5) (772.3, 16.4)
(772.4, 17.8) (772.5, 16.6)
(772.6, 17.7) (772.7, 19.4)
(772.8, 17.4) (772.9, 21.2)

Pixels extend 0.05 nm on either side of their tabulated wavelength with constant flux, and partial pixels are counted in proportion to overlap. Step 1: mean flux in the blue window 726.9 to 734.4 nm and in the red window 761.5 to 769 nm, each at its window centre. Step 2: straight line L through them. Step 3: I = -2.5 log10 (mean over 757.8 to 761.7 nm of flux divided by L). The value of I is -0.136 mag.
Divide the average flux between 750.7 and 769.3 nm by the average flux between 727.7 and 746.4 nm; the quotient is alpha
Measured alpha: 1.1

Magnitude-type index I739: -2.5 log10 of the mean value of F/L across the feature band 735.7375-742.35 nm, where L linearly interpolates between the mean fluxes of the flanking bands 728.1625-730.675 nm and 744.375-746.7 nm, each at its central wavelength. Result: 0.06 mag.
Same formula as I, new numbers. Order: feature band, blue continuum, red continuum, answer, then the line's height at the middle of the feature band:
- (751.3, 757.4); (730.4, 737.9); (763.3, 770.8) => -0.14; 18.5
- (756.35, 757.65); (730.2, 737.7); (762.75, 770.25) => -0.16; 18.3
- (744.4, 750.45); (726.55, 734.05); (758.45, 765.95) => -0.11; 19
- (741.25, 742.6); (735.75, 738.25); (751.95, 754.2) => 0.07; 19.3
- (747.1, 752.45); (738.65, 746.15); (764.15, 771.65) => -0.15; 18.7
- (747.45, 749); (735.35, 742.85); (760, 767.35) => -0.13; 18.8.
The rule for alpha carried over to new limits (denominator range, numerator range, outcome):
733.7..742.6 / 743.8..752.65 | 1.08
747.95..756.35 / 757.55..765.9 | 0.92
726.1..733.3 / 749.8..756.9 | 1.15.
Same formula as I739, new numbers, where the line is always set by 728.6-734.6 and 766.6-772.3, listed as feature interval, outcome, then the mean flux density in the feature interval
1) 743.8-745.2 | 0.12 mag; 16.3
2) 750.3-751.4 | -0.18 mag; 21.4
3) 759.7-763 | -0.09 mag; 19.7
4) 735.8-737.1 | 0.03 mag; 17.8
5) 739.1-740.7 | -0.10 mag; 20.1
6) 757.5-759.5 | -0.11 mag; 19.9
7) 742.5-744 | -0.06 mag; 19.3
